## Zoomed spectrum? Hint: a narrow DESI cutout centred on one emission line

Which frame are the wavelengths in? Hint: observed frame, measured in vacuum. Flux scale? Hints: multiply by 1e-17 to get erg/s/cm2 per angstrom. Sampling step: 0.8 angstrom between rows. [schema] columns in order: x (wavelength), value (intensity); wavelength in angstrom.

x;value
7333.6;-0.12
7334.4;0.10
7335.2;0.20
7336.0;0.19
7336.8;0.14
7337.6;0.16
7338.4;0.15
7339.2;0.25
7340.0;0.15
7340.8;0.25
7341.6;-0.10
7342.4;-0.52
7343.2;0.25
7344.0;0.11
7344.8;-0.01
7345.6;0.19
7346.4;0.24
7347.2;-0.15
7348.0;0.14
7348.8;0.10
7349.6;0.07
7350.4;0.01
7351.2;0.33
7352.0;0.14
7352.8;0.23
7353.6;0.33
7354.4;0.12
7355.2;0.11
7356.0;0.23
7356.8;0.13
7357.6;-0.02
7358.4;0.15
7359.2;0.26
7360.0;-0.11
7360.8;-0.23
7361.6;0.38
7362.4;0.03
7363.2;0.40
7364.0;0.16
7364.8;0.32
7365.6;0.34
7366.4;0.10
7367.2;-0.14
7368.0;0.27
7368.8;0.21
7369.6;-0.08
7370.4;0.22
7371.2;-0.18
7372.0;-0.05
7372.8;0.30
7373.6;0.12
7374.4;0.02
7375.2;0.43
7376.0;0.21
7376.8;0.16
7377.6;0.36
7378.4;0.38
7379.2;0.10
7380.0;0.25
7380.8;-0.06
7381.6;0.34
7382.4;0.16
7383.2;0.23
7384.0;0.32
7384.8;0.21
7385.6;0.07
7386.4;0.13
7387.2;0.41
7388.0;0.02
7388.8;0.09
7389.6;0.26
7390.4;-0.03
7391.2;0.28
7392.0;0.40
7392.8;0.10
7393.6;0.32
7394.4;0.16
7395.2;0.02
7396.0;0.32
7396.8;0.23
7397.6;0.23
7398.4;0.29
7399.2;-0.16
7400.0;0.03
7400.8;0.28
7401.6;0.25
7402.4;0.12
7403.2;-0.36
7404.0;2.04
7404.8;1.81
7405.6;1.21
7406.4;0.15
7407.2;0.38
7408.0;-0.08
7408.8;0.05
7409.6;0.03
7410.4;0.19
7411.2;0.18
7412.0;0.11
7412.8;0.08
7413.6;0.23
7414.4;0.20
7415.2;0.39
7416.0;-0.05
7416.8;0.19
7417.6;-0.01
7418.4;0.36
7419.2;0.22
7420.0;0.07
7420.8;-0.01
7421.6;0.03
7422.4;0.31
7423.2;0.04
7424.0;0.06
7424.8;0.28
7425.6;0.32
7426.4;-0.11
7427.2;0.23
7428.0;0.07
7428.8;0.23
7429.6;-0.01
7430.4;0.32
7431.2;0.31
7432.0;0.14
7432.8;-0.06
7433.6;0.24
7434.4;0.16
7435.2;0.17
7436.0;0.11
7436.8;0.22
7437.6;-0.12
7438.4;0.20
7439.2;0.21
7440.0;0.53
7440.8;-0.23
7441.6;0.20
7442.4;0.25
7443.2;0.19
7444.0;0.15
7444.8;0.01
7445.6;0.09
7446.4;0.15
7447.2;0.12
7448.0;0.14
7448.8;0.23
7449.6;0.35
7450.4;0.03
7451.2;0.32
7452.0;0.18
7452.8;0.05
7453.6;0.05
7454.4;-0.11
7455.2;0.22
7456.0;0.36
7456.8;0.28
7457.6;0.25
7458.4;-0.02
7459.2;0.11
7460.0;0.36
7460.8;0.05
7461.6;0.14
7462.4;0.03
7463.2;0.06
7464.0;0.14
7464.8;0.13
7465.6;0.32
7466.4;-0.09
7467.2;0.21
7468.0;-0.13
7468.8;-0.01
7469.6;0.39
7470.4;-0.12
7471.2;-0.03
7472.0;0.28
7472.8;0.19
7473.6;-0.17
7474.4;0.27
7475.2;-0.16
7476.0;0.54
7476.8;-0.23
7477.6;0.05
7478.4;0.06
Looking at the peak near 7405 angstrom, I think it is H-alpha 6563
